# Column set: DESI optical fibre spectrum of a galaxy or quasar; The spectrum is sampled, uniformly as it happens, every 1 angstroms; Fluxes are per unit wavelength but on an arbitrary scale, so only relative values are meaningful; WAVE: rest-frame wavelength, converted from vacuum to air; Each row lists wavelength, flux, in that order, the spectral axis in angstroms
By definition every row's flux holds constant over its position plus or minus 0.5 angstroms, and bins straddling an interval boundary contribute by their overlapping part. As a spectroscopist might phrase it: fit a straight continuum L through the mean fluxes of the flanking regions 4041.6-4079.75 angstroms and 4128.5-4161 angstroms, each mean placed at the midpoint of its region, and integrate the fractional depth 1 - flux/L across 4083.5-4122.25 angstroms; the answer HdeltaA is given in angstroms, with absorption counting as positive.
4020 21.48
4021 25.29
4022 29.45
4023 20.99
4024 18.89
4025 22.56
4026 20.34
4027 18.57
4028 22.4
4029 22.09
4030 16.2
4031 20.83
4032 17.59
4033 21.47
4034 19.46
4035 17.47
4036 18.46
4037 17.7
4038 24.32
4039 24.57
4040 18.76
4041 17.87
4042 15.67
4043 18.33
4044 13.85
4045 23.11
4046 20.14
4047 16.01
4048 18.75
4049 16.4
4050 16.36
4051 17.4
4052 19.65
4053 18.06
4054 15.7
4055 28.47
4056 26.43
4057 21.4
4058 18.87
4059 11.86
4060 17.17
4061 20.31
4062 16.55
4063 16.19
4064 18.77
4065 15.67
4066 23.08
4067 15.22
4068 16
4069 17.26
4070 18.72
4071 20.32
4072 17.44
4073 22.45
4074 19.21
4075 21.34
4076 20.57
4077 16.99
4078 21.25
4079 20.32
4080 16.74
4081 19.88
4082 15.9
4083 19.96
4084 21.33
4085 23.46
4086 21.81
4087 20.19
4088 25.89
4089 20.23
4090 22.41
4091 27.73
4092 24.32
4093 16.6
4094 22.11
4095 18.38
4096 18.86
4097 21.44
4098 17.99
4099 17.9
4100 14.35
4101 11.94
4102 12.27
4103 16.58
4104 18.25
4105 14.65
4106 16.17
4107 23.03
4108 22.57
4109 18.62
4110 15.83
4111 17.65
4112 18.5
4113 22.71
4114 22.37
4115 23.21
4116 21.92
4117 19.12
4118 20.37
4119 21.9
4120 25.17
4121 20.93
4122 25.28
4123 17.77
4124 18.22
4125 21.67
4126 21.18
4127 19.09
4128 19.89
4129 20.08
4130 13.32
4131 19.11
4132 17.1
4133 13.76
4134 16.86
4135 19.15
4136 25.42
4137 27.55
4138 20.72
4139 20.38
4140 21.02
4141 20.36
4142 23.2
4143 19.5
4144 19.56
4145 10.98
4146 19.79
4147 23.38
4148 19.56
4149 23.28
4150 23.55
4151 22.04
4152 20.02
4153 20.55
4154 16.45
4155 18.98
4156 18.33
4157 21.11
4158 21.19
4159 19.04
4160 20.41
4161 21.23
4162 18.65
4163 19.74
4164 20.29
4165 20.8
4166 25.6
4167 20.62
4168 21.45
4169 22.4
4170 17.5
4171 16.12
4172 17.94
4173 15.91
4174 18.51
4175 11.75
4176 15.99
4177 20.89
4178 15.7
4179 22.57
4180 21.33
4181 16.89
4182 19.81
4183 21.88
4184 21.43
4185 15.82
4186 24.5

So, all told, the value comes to -1.5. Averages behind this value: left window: 18.7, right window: 19.9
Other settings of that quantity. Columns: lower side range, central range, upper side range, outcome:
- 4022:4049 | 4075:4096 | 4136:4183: -1.1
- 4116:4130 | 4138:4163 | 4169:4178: -1.9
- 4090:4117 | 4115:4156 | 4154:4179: -2.3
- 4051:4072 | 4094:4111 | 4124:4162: 1.5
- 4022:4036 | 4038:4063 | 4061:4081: 0.7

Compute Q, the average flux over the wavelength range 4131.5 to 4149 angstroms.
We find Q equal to 20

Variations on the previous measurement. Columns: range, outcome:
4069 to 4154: 19.9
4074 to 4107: 19.4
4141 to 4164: 20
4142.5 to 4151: 20.1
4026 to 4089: 19.3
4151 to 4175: 19.6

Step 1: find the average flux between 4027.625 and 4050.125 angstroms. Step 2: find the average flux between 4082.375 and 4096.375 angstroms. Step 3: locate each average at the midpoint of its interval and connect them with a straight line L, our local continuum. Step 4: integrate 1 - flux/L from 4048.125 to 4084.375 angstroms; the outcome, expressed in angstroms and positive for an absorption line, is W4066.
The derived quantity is 2.8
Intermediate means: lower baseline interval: 19.1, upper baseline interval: 21.6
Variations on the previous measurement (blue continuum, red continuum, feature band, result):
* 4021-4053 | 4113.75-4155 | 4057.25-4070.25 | 1.57 angstroms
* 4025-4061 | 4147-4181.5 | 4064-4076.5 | 0.27 angstroms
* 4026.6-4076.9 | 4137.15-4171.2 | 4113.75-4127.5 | -0.96 angstroms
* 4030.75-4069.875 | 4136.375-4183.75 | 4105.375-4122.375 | -1.23 angstroms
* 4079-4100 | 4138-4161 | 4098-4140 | 2.05 angstroms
